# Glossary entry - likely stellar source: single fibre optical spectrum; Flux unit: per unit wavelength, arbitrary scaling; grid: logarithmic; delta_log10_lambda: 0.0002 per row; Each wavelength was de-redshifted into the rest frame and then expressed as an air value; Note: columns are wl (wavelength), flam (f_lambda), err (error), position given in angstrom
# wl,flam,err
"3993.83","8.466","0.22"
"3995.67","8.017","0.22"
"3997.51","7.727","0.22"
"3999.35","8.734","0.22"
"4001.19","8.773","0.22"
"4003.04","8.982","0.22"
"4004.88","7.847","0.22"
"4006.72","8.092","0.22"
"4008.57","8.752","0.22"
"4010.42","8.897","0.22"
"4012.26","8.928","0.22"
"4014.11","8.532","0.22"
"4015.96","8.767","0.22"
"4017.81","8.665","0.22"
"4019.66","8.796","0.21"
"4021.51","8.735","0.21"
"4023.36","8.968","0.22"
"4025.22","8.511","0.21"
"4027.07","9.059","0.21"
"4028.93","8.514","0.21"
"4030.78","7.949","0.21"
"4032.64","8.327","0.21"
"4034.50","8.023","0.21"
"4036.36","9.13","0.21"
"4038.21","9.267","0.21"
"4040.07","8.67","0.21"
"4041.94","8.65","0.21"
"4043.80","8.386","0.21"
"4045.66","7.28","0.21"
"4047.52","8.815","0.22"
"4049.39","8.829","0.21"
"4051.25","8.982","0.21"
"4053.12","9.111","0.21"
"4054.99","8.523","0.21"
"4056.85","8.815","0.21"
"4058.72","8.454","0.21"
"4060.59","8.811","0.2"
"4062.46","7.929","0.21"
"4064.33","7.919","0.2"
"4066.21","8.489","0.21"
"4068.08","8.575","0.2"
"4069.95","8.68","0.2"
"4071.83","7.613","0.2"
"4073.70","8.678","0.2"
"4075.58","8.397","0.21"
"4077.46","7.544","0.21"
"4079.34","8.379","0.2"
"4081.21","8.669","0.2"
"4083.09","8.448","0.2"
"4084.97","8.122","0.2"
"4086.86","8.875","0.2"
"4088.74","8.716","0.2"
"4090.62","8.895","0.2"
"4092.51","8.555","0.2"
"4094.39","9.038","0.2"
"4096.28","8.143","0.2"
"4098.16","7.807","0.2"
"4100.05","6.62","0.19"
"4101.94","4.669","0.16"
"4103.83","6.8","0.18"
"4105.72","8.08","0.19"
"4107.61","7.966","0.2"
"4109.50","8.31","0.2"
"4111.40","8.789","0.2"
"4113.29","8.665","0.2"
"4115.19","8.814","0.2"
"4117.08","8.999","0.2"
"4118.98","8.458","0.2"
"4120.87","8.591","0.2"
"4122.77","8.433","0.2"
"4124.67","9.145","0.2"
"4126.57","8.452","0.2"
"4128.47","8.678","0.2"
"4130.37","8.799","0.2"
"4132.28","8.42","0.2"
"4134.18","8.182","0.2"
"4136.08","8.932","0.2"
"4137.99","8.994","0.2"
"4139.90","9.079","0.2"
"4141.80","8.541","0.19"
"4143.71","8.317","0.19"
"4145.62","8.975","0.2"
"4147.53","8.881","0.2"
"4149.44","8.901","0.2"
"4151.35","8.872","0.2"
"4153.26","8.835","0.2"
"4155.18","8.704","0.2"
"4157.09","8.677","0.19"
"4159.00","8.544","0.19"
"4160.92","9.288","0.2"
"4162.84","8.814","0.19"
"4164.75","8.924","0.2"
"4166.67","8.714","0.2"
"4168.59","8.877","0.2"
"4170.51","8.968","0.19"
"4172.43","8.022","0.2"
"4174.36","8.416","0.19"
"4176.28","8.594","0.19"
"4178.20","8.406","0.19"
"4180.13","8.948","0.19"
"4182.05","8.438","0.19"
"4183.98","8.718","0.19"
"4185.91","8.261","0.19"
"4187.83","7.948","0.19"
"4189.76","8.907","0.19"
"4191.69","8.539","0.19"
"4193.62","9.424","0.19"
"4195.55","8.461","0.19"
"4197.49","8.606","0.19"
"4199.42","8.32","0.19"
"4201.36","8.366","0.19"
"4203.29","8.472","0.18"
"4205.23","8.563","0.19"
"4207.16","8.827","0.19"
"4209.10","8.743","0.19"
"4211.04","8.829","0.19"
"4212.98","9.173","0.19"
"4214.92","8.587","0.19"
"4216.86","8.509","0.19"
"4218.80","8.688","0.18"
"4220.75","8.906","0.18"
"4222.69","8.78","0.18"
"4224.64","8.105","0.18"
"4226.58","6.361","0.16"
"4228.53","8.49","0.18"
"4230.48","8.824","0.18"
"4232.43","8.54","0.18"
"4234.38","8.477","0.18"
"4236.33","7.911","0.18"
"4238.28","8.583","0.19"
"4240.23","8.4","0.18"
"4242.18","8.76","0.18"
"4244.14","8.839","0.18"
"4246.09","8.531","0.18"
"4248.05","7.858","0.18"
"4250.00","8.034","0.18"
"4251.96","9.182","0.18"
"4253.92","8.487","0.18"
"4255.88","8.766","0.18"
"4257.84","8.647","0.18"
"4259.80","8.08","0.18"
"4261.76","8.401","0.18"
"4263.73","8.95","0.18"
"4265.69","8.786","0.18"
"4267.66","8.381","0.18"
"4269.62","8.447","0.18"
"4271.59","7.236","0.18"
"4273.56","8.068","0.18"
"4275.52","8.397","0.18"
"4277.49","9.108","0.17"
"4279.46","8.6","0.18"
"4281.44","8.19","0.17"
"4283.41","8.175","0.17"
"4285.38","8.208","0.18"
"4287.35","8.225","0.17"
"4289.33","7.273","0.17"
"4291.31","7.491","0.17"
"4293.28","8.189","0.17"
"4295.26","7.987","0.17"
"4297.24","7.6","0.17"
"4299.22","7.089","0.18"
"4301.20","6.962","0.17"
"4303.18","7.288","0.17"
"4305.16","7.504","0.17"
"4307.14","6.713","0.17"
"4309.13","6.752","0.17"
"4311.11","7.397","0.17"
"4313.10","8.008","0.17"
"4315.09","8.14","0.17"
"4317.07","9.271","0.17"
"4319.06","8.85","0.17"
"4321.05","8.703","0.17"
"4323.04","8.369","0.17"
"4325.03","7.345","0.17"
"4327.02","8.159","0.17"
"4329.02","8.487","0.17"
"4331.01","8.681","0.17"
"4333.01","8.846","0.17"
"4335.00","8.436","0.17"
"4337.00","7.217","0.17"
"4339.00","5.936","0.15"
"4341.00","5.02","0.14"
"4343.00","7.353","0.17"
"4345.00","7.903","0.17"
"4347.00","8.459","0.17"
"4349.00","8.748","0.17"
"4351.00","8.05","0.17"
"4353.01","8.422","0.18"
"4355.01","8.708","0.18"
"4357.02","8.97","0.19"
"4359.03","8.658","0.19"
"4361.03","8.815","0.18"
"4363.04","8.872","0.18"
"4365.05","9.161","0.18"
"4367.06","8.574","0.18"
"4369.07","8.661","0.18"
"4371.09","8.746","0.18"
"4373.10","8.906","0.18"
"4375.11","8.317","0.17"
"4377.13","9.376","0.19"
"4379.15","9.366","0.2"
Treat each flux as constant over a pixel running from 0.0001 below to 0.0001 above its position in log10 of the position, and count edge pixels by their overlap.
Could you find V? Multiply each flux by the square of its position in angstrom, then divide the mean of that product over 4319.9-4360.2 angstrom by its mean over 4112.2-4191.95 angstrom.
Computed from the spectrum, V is 1.01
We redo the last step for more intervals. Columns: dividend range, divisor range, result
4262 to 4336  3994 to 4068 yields 1.07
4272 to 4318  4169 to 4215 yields 0.96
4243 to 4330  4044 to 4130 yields 1.07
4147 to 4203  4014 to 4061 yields 1.07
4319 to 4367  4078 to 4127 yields 1.11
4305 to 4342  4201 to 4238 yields 0.96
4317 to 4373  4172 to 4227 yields 1.04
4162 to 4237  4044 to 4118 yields 1.09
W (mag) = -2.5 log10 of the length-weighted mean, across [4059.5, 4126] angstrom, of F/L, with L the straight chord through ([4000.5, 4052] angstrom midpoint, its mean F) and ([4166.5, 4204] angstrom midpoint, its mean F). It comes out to 0.04 mag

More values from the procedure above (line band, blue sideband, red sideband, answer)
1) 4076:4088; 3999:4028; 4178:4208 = 0.04 mag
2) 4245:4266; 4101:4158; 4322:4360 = -0.04 mag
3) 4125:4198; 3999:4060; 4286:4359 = -0.05 mag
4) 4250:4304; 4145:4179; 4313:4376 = 0.04 mag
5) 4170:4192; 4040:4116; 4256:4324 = -0.04 mag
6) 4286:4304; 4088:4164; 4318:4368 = 0.09 mag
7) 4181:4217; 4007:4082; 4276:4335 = -0.05 mag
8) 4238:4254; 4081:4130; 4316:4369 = -0.04 mag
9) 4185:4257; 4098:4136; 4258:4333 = -0.05 mag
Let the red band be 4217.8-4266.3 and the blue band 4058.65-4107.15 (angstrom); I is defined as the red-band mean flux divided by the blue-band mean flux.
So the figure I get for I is 1.0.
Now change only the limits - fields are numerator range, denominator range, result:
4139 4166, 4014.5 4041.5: 1.02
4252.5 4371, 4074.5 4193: 0.96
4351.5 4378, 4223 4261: 1.05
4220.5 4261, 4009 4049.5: 0.97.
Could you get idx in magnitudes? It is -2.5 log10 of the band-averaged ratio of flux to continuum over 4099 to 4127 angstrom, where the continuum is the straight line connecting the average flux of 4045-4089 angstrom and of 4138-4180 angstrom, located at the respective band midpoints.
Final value 0.07 mag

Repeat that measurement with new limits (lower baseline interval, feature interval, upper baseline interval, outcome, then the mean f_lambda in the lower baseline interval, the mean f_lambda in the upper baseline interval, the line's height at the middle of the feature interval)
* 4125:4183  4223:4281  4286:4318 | -0.05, 8.71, 7.62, 7.99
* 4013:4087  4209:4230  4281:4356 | -0.05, 8.52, 7.84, 8.09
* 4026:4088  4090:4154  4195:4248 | 0.01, 8.48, 8.49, 8.49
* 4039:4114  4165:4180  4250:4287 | -0.03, 8.27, 8.44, 8.35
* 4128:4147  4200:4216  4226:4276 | -0.02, 8.69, 8.38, 8.5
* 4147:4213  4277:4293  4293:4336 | 0.00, 8.68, 7.94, 8.1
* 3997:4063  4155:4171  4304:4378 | -0.05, 8.6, 8.17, 8.42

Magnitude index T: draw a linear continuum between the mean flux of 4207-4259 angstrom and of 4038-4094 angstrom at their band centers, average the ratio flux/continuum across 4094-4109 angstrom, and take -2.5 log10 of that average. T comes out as 0.16 mag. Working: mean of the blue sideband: 8.5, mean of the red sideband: 8.51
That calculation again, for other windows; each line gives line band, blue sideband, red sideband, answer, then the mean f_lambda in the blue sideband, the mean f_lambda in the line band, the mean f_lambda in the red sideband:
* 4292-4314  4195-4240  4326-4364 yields 0.11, 8.48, 7.41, 8.09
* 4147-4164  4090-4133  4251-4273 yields -0.07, 8.22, 8.84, 8.48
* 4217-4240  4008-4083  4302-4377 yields -0.01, 8.55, 8.34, 8.13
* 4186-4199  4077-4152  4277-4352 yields -0.06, 8.39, 8.61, 7.85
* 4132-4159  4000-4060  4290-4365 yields -0.05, 8.63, 8.74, 7.94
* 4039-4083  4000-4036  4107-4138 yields 0.02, 8.59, 8.45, 8.62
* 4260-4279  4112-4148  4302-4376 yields -0.01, 8.7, 8.41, 8.12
